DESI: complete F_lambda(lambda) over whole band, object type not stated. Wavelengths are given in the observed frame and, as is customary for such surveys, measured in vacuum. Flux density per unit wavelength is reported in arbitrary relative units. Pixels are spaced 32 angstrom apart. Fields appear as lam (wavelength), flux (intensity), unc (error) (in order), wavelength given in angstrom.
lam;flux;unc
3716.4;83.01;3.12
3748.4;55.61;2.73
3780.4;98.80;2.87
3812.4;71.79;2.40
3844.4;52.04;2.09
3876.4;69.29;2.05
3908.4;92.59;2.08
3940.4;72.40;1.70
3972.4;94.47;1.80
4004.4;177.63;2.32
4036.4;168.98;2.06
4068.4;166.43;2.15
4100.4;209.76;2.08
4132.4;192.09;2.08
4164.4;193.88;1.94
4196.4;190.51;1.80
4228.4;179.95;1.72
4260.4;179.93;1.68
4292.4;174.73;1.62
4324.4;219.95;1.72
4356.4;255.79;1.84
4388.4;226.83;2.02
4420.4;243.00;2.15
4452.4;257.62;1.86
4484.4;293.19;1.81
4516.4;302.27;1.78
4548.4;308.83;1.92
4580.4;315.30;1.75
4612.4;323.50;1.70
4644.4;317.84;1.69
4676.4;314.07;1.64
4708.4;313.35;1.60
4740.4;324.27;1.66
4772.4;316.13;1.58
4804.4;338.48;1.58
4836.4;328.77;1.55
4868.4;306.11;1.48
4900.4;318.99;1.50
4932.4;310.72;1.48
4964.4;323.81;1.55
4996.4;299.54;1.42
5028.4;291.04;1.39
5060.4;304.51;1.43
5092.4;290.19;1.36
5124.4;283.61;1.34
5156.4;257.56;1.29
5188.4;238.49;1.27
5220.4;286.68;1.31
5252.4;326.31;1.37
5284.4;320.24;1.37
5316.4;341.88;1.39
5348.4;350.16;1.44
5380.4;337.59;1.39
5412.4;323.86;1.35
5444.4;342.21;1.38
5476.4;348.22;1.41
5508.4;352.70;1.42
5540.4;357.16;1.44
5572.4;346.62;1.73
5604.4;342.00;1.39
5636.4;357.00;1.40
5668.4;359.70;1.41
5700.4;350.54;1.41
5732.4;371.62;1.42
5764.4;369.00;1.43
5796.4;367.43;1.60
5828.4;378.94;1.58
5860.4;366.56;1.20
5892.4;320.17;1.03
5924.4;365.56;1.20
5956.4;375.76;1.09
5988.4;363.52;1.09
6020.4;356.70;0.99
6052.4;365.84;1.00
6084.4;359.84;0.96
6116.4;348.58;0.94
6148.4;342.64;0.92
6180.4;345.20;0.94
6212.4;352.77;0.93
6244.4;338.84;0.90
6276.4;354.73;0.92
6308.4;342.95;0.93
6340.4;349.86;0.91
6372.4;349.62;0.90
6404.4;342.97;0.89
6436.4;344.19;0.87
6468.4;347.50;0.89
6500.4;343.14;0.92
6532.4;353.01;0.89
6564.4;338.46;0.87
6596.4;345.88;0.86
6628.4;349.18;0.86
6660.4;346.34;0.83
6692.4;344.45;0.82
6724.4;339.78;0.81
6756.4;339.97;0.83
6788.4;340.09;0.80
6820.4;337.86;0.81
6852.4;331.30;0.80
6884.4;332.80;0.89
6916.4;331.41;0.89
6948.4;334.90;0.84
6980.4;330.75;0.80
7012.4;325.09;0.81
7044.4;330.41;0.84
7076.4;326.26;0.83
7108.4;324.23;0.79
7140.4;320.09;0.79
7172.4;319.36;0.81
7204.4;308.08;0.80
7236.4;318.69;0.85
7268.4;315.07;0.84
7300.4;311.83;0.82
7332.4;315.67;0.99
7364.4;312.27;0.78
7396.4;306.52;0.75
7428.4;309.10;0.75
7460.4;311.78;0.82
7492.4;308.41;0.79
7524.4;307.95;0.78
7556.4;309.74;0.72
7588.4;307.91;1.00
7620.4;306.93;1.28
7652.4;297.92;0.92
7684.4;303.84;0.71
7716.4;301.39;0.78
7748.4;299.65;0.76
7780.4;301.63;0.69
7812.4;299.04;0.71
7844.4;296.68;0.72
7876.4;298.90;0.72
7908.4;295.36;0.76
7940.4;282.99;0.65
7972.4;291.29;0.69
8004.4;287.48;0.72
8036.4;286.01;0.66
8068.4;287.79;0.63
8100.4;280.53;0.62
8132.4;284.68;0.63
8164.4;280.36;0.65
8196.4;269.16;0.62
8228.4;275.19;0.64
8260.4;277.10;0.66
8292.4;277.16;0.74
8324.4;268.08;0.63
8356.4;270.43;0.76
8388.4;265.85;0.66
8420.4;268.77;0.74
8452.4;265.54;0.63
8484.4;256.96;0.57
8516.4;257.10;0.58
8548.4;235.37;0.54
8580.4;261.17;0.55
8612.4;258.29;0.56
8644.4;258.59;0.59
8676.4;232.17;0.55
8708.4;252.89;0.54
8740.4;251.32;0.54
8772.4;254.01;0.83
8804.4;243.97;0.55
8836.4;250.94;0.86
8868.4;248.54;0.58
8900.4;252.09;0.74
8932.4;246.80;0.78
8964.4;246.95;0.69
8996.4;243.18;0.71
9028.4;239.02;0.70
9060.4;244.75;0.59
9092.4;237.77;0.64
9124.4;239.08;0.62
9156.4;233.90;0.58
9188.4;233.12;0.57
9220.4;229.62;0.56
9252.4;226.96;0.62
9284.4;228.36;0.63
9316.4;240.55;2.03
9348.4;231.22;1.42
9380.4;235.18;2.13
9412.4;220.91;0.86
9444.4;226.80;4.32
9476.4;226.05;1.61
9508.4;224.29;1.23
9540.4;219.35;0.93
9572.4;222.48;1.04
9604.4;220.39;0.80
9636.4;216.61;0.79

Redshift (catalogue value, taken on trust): 0.000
